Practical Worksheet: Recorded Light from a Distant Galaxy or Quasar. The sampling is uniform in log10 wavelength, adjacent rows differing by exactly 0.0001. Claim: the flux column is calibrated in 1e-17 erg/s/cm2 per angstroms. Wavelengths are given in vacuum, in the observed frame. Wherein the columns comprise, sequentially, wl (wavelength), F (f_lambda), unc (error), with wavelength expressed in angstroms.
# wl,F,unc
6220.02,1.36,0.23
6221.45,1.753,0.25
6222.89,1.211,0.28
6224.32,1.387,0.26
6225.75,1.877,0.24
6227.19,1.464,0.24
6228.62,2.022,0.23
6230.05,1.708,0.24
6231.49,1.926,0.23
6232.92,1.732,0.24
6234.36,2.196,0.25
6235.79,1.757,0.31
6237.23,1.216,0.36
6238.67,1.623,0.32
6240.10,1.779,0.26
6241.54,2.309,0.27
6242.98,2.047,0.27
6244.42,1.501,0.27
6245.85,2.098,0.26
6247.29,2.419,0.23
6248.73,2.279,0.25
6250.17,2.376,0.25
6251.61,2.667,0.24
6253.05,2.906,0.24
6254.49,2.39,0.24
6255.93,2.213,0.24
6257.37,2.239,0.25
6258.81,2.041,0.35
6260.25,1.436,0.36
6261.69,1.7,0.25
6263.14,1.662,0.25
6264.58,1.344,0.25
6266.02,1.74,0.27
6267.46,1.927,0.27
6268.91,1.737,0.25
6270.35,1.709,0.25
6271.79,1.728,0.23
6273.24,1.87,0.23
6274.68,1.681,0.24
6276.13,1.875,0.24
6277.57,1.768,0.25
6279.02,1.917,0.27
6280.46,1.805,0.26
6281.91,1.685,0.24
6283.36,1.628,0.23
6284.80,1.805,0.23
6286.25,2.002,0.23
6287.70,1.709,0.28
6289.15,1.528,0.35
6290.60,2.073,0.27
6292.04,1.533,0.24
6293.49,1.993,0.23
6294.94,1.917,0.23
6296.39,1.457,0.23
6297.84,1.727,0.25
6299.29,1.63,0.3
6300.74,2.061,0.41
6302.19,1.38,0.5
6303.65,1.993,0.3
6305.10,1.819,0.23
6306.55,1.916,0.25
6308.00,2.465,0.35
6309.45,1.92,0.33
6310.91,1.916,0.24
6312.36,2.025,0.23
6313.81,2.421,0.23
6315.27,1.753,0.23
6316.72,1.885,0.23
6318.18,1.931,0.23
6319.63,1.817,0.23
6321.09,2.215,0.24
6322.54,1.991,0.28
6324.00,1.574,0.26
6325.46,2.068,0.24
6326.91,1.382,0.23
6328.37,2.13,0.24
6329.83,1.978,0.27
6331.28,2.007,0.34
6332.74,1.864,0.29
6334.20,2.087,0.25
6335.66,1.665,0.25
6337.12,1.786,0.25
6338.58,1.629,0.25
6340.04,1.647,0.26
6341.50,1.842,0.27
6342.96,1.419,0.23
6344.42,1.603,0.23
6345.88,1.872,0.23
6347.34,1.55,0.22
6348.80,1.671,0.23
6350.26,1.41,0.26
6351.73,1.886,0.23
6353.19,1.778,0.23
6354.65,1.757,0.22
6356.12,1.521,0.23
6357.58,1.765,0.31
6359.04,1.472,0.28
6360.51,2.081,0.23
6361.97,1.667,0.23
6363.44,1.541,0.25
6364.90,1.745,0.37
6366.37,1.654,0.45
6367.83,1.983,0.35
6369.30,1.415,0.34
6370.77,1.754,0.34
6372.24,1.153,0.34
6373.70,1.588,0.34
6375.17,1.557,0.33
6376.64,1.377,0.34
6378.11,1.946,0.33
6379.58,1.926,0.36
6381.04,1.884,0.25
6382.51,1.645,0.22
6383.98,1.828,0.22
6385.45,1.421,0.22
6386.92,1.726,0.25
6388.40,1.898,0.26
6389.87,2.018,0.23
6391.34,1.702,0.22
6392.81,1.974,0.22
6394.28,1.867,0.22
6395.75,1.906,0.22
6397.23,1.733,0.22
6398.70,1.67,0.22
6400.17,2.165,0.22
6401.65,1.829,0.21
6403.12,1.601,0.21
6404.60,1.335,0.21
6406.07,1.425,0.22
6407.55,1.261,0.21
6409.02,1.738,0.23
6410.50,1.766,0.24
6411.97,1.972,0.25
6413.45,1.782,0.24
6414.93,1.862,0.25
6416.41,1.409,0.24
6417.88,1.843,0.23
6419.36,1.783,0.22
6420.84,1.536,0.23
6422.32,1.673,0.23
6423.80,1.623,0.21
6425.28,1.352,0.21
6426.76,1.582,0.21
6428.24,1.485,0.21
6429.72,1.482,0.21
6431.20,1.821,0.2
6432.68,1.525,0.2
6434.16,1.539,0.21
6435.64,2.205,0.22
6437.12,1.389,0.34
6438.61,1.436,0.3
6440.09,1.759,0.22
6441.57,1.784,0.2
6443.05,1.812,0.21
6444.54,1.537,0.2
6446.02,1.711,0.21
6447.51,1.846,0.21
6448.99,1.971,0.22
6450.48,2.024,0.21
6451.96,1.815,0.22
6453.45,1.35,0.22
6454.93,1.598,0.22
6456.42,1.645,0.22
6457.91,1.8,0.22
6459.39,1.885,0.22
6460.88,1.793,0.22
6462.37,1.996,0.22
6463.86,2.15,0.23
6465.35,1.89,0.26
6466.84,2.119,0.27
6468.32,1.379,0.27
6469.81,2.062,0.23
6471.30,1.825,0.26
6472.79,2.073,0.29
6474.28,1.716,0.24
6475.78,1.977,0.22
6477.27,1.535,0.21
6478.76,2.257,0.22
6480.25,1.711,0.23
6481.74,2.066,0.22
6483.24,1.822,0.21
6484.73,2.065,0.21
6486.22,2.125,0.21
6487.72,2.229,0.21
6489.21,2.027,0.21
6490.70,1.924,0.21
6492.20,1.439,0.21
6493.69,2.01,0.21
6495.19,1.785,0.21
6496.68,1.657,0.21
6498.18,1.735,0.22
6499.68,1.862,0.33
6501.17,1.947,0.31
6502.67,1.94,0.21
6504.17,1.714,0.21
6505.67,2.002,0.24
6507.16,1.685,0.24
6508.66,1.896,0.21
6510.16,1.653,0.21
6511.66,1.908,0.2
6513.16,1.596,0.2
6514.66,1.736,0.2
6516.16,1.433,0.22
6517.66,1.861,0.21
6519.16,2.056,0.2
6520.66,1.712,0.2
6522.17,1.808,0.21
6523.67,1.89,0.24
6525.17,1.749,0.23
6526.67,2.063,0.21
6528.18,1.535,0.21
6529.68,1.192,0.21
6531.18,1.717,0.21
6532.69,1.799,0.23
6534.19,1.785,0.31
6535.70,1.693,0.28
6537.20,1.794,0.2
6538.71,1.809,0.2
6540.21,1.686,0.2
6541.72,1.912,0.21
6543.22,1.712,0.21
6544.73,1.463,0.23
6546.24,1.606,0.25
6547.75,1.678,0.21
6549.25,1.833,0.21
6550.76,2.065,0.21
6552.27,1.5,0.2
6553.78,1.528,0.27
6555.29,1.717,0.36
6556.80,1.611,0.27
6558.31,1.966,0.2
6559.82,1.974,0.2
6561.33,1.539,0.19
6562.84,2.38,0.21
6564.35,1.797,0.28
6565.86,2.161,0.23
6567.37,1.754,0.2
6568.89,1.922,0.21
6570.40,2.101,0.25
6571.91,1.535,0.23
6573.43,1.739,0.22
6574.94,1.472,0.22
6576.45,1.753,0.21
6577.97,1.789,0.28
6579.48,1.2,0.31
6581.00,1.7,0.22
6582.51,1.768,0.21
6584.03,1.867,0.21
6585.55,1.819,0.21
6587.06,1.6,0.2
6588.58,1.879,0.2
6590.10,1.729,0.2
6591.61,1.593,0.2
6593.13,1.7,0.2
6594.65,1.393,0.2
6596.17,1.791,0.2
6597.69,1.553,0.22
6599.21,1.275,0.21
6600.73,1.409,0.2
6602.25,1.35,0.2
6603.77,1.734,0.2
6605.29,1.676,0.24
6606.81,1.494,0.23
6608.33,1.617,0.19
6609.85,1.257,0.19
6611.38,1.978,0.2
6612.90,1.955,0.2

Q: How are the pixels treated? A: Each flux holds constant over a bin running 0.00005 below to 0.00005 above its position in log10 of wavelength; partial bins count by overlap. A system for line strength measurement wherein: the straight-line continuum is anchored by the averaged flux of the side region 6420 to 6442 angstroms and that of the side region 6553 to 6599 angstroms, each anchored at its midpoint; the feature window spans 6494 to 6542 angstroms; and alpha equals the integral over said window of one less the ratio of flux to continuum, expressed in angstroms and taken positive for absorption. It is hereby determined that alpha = -2.3 angstroms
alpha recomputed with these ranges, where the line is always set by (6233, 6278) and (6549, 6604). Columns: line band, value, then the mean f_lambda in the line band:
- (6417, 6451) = 2.5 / 1.68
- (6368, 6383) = 1.8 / 1.64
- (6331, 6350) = 1.6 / 1.73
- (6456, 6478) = -0.8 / 1.86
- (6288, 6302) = 1.2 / 1.75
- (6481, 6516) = -1.7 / 1.85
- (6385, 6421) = 2.0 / 1.73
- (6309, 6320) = -0.4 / 1.96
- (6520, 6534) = 0.2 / 1.72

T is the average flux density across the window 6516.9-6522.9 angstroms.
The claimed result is 1.86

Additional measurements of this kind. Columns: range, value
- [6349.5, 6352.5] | 1.65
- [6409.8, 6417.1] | 1.76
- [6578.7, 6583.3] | 1.56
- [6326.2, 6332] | 1.88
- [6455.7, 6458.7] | 1.73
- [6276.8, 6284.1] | 1.76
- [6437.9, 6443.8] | 1.7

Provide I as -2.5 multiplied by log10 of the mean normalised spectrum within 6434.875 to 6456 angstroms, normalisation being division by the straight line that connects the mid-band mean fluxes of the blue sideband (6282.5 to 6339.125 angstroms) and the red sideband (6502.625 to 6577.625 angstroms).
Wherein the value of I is 0.05 mag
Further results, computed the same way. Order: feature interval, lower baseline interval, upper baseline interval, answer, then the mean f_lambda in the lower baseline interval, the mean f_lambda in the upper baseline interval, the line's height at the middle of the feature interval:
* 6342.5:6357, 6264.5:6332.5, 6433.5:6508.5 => 0.117 mag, 1.84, 1.83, 1.84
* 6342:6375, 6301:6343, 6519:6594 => 0.135 mag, 1.89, 1.75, 1.87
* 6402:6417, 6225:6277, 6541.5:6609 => 0.121 mag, 1.92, 1.7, 1.81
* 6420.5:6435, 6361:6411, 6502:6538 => 0.099 mag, 1.7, 1.76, 1.72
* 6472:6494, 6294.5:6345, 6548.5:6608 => -0.099 mag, 1.85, 1.71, 1.76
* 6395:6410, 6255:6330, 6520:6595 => 0.083 mag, 1.84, 1.74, 1.8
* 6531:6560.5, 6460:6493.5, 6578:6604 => -0.006 mag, 1.92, 1.61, 1.73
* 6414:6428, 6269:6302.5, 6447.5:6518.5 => 0.122 mag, 1.76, 1.84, 1.82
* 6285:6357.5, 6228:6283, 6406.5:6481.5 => 0.023 mag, 1.92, 1.74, 1.86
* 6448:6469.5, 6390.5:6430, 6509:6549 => -0.074 mag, 1.68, 1.73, 1.7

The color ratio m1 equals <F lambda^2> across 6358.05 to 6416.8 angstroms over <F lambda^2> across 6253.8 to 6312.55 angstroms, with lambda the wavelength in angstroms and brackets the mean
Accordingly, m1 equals 0.97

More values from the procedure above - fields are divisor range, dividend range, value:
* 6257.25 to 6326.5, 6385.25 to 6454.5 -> 0.97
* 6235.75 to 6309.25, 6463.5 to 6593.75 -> 1.03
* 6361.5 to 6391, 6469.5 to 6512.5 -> 1.16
